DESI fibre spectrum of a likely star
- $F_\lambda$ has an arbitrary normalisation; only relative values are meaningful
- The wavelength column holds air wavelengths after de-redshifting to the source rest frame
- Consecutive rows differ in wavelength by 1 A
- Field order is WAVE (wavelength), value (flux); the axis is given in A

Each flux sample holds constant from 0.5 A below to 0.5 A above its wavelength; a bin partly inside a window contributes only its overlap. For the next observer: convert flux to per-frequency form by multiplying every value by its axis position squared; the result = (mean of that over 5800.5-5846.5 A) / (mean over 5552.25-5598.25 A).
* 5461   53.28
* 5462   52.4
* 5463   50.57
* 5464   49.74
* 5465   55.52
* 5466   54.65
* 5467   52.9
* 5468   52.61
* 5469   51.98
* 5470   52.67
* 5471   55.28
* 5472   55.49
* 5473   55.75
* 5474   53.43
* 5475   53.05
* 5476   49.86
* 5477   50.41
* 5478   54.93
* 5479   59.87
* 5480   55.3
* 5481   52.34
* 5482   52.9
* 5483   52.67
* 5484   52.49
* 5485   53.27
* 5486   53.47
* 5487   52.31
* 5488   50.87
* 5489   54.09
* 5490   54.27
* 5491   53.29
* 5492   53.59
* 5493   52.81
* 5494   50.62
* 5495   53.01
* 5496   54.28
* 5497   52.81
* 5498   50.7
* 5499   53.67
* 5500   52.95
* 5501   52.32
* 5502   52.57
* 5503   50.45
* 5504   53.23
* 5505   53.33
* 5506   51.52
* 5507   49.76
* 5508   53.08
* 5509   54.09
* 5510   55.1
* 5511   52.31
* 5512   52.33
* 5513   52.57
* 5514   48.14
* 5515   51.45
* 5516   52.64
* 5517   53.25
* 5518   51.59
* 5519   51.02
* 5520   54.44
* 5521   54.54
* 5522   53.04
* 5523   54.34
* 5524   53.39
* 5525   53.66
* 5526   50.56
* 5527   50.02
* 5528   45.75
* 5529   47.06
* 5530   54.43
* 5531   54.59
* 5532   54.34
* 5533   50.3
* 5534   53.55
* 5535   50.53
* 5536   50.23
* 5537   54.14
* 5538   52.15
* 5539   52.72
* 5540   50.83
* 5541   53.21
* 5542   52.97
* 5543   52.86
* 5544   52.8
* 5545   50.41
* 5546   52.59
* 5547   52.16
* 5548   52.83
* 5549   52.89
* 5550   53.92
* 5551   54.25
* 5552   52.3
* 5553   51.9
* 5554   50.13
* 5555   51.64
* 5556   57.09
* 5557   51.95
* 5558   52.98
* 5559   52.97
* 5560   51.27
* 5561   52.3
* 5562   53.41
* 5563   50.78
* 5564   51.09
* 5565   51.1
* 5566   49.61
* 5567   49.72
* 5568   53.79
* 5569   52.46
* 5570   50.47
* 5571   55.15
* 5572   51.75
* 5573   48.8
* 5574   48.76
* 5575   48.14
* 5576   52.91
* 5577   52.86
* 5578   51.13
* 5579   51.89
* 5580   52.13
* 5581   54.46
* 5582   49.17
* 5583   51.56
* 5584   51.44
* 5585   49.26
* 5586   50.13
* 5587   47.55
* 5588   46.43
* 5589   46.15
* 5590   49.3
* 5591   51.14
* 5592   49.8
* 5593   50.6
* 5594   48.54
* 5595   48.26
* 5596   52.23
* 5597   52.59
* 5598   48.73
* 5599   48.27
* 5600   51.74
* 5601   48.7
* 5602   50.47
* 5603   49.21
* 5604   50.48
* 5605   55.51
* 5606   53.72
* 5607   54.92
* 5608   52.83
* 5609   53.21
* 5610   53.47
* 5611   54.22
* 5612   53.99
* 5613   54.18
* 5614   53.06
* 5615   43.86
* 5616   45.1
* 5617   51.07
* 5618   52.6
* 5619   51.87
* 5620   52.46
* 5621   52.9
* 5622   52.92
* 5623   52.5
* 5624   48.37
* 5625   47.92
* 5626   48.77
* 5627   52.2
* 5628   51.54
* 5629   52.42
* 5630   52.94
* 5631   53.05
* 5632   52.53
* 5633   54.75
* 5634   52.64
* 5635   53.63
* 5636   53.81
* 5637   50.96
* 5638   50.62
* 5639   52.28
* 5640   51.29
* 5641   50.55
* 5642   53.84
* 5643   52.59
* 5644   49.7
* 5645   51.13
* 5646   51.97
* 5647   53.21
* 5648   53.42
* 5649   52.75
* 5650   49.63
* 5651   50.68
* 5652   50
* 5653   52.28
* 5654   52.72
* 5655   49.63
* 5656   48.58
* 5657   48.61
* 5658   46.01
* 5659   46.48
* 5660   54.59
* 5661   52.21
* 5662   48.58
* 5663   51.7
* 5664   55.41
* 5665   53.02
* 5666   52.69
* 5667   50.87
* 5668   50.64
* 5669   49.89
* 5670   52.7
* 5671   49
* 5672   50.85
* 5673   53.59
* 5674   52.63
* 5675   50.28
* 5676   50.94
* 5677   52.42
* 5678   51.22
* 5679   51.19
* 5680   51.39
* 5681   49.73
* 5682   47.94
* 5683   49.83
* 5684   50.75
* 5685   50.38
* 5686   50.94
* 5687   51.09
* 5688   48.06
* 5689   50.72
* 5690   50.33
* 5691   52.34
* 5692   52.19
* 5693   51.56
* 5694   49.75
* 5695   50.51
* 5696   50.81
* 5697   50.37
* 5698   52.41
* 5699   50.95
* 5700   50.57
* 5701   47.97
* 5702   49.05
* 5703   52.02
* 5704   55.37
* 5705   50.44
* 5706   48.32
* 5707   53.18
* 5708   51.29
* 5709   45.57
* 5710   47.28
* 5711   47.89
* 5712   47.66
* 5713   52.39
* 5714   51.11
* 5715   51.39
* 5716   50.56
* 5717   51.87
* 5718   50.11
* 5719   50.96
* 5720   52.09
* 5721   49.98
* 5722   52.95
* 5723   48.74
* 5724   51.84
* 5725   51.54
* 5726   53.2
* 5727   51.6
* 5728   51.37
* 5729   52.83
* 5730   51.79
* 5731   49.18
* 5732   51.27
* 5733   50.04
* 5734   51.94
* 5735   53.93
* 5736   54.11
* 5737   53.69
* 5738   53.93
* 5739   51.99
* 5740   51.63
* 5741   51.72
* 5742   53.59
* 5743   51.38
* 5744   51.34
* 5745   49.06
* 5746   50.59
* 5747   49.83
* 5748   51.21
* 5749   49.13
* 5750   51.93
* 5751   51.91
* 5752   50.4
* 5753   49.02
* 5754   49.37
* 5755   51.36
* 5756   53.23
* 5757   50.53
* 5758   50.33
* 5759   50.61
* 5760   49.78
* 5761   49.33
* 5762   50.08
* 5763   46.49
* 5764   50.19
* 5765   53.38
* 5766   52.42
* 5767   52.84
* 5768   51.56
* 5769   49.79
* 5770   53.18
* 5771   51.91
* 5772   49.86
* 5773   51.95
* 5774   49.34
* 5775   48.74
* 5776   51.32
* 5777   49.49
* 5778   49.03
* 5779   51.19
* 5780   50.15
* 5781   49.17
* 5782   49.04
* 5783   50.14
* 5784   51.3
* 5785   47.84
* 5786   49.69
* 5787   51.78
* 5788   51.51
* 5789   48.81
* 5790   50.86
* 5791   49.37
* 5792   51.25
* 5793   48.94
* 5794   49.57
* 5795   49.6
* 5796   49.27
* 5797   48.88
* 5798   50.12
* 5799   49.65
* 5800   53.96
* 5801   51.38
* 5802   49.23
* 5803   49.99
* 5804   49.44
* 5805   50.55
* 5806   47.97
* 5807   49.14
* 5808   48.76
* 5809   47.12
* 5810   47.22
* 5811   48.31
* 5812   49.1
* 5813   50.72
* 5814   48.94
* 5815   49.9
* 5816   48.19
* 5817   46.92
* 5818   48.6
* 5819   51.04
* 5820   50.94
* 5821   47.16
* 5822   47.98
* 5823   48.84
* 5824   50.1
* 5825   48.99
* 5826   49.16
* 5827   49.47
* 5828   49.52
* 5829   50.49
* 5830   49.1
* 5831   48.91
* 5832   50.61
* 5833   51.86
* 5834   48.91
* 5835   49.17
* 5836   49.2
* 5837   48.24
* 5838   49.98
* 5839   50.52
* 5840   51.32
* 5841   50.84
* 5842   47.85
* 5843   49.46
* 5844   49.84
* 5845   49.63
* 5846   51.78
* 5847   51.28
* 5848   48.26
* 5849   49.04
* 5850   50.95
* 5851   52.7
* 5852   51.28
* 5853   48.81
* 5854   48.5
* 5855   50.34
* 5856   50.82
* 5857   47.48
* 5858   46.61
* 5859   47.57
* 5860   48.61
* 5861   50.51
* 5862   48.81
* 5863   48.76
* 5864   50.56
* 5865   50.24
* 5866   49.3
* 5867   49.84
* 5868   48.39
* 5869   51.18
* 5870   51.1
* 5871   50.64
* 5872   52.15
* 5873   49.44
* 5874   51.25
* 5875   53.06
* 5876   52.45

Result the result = 1.1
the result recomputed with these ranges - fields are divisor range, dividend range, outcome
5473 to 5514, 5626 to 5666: 1.03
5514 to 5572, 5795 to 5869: 1.05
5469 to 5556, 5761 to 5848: 1.05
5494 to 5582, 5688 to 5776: 1.05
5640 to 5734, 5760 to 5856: 1.02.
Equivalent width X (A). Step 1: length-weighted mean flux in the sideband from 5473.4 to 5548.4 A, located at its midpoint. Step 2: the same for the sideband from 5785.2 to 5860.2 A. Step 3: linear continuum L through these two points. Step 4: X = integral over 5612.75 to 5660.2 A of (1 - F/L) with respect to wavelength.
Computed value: 0.10 A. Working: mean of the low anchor 52.5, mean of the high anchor 49.6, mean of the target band 51.2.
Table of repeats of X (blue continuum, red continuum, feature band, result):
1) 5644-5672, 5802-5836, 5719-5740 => -0.7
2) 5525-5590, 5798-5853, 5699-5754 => -0.8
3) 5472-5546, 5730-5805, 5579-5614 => 0.6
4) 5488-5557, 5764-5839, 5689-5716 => 0.1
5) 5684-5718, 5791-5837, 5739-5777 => -0.7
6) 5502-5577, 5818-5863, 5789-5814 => 0.2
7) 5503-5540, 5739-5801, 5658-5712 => 0.4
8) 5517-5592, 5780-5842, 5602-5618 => -0.2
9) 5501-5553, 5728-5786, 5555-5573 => 0.0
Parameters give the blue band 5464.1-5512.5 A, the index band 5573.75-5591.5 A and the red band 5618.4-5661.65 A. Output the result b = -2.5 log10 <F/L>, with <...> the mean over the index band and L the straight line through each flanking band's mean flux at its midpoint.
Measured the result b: 0.04 mag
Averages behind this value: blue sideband 53.1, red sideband 51.5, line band 50.3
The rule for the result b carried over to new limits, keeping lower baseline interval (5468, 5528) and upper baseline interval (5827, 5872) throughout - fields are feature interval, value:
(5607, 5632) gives 0.00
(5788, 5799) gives 0.01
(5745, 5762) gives 0.00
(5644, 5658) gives 0.01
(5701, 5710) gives 0.01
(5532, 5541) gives 0.01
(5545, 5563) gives -0.01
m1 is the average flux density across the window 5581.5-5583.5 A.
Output 50.4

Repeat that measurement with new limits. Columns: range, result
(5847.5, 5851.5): 50.2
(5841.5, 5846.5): 49.7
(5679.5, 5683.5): 49.7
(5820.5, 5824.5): 48.5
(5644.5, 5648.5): 52.4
